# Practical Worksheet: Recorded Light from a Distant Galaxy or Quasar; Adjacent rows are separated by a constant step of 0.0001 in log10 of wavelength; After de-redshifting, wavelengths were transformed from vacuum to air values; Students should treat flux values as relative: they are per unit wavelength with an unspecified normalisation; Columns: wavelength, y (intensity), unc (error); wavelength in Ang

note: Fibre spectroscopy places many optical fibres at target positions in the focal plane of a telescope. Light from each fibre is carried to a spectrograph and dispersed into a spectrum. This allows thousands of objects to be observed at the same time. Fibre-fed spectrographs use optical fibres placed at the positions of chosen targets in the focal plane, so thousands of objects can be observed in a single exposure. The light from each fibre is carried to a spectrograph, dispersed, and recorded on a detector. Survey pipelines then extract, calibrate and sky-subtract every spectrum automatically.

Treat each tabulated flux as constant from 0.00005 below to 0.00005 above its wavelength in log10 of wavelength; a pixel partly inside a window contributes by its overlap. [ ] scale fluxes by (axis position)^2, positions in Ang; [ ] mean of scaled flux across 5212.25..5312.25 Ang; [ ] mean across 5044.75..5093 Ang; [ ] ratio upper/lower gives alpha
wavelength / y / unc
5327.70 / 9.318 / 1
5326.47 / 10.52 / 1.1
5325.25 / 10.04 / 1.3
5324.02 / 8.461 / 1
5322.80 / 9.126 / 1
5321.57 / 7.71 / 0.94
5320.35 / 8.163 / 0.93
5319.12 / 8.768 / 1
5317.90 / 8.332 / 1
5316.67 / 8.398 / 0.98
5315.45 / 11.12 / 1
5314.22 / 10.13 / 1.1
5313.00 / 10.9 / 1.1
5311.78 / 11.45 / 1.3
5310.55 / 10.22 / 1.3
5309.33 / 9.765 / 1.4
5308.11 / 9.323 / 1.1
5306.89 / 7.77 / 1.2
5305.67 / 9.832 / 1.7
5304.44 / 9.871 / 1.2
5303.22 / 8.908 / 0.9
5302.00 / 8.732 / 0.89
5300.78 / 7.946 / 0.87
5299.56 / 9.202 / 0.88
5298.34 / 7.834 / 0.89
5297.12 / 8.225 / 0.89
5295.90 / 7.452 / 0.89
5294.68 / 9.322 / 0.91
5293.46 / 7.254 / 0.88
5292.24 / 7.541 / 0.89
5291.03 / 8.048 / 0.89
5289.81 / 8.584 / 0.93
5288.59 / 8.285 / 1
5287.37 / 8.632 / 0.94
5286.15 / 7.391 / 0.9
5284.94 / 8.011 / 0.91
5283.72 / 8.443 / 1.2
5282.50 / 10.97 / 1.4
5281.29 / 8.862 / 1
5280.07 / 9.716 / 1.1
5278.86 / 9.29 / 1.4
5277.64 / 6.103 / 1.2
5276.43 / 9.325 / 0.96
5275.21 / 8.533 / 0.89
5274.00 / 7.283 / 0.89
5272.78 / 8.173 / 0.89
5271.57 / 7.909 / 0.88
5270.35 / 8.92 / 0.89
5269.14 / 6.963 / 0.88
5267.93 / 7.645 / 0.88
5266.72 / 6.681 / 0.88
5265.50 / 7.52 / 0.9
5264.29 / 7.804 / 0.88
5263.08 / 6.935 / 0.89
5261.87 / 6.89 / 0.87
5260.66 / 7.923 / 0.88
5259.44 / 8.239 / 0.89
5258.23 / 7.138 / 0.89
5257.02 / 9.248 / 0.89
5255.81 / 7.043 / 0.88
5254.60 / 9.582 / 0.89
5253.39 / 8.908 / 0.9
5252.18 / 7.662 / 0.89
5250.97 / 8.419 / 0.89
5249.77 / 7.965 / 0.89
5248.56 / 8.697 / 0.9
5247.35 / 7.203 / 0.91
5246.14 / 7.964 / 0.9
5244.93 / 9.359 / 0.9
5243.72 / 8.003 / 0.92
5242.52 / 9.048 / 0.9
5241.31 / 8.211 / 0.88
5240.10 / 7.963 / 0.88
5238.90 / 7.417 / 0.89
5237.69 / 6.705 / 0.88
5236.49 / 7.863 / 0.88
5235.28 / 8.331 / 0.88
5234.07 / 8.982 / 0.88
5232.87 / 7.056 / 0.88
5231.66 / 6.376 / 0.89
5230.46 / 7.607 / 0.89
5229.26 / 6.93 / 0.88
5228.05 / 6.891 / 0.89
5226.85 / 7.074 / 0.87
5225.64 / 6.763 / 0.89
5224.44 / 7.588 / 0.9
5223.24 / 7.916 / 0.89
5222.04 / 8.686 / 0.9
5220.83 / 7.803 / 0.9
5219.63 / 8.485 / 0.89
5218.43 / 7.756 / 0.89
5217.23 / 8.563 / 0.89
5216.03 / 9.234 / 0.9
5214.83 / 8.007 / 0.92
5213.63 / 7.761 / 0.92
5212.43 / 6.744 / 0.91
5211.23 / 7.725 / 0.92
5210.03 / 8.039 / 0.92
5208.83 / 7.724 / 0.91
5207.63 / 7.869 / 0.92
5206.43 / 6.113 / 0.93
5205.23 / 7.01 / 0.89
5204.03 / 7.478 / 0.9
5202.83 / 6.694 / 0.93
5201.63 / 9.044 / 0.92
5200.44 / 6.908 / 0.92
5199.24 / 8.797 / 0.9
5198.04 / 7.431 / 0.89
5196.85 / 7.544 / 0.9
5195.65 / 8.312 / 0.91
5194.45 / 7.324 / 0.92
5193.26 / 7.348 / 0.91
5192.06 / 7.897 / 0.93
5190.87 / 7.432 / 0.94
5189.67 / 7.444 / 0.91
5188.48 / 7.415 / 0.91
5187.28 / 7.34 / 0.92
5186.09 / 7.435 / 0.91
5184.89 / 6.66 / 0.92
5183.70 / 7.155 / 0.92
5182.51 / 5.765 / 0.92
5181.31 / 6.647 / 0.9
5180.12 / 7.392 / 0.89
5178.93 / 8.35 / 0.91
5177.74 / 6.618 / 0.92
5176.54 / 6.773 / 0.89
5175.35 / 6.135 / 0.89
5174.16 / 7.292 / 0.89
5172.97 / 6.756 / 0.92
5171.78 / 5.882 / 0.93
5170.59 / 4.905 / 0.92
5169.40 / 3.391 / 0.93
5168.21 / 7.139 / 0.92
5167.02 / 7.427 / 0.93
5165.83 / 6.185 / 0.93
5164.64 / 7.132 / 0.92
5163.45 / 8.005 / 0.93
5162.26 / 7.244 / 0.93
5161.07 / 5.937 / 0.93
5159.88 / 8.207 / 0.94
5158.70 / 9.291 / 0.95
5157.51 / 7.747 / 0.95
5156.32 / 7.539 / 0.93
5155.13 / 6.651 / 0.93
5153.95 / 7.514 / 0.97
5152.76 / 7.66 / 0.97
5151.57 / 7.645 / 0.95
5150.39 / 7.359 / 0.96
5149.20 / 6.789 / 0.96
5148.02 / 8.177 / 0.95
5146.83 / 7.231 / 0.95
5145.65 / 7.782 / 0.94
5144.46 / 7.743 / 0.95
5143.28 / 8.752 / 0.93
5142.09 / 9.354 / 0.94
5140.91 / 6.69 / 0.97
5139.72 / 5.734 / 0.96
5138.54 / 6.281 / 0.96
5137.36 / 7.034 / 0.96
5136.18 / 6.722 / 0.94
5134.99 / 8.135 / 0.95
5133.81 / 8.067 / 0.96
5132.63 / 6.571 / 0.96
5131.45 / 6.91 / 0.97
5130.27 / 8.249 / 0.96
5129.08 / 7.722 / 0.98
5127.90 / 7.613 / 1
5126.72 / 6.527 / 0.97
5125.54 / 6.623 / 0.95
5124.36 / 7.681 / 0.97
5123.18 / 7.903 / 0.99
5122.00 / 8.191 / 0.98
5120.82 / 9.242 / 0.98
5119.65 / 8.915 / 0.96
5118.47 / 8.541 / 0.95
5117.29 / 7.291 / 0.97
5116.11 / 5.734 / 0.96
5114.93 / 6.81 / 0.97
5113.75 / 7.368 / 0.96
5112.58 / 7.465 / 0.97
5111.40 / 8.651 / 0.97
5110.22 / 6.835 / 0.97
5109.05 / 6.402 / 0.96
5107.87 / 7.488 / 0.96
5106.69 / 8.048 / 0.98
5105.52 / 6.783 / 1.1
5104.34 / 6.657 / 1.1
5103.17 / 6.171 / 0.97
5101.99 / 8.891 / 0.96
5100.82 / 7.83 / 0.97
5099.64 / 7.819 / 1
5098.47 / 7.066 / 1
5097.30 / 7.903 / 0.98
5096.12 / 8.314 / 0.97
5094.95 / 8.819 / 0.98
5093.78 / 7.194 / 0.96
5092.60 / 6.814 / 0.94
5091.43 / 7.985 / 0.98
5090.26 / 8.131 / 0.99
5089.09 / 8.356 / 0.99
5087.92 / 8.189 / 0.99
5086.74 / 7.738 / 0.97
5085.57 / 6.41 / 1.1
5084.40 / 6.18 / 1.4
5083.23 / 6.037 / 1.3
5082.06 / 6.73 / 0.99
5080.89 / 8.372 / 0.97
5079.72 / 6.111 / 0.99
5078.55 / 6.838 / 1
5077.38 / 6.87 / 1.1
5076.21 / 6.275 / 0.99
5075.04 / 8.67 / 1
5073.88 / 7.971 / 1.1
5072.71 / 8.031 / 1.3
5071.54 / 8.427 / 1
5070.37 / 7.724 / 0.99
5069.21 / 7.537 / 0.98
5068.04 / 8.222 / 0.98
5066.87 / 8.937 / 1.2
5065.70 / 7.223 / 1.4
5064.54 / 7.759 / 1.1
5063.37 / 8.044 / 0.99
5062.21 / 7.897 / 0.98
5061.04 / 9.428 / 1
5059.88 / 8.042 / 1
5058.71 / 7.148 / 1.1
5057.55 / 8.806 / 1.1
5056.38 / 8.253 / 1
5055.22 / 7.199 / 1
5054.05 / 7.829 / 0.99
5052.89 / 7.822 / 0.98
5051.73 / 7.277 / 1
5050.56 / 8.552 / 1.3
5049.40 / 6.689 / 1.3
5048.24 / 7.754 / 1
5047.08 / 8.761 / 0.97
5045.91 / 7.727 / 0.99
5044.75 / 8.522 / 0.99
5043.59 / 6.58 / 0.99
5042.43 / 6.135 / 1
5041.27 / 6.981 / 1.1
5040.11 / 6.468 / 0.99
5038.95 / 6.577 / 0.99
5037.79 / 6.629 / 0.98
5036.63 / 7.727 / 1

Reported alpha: 1.1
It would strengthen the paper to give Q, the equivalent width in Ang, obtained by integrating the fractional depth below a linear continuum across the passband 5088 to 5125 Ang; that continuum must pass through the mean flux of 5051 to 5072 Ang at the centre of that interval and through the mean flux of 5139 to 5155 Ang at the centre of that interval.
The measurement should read 0.4 Ang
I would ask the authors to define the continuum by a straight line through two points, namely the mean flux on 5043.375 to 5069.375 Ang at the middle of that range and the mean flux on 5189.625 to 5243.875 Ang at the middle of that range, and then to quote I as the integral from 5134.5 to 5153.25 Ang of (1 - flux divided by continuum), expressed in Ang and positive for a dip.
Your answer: 0.9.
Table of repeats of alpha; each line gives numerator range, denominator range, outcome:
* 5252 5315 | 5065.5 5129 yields 1.21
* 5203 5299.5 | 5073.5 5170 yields 1.13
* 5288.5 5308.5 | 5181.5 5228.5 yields 1.16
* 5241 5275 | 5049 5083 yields 1.11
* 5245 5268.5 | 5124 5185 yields 1.15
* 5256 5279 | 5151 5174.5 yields 1.16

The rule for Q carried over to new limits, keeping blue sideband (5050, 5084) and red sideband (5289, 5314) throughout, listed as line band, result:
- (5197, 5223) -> 2.0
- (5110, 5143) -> 2.2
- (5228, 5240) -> 1.6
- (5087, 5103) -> -0.1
